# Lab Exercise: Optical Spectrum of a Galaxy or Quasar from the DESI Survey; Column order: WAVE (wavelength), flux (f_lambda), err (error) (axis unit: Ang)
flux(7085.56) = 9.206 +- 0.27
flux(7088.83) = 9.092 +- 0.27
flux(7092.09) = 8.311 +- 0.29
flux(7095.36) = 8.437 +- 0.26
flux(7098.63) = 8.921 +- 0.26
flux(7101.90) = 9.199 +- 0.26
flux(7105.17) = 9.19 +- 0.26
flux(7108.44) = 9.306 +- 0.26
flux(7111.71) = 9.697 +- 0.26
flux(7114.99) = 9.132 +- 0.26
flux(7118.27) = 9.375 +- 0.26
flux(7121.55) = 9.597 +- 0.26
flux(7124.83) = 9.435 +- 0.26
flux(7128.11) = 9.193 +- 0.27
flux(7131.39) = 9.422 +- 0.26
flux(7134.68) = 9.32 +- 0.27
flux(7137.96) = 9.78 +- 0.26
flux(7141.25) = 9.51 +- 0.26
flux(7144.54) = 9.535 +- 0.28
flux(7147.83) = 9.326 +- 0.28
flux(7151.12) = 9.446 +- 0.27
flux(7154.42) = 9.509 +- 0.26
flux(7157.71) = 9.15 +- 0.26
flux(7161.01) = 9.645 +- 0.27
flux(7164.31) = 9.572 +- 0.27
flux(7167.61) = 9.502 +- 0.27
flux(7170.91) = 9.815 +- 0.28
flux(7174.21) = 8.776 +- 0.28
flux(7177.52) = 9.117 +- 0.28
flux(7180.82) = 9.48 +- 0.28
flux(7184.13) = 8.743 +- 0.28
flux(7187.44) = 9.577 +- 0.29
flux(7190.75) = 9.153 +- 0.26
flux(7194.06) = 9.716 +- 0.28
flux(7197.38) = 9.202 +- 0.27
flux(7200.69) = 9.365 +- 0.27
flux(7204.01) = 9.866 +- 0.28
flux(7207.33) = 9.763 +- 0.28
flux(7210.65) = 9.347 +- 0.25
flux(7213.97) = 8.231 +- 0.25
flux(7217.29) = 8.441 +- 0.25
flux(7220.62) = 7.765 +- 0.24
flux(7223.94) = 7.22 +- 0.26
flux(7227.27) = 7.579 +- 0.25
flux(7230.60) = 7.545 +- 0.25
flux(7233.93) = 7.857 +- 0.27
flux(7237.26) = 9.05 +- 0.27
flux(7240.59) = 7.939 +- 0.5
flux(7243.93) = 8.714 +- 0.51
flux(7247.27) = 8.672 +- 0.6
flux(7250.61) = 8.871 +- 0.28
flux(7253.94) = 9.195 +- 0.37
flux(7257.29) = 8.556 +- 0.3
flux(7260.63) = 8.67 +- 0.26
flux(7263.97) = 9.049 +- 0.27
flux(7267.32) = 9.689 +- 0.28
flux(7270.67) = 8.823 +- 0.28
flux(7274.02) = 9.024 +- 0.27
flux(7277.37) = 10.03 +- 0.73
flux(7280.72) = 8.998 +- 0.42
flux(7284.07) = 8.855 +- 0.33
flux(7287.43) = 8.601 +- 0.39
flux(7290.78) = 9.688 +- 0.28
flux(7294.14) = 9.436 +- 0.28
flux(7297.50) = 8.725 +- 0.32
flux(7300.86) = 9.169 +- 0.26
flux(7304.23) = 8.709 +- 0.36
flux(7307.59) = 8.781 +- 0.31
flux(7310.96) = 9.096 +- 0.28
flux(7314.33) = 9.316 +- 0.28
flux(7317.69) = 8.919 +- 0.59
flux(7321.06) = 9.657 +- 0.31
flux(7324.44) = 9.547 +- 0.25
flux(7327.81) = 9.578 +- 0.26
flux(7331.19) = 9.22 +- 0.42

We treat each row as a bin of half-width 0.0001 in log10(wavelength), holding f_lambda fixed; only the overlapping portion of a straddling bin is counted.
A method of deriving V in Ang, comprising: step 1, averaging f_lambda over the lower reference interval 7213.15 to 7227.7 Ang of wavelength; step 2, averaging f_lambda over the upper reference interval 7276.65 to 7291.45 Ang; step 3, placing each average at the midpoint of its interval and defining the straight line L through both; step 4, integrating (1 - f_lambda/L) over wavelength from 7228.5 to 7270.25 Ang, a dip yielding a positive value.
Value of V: -1.0 Ang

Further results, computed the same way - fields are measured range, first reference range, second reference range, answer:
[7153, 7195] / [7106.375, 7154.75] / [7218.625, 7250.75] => -2.31 Ang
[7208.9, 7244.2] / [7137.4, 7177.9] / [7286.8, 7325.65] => 4.43 Ang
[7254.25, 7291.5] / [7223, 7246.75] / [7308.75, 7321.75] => -2.13 Ang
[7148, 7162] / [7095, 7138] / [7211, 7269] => -0.60 Ang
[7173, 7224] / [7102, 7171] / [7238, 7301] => 1.02 Ang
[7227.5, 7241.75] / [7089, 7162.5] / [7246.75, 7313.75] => 1.66 Ang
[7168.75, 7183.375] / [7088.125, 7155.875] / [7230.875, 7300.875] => -0.22 Ang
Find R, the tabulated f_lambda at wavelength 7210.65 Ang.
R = 9.347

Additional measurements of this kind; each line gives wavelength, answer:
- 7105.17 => 9.19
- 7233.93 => 7.857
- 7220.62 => 7.765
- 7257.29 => 8.556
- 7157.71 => 9.15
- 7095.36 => 8.437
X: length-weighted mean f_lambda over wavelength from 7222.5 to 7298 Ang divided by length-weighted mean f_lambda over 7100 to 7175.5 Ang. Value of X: 0.93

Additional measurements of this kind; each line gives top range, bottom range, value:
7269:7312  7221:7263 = 1.09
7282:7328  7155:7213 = 0.97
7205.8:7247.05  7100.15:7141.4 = 0.88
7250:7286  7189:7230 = 1.03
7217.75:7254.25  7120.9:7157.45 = 0.87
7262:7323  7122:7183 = 0.97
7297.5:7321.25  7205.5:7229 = 1.08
